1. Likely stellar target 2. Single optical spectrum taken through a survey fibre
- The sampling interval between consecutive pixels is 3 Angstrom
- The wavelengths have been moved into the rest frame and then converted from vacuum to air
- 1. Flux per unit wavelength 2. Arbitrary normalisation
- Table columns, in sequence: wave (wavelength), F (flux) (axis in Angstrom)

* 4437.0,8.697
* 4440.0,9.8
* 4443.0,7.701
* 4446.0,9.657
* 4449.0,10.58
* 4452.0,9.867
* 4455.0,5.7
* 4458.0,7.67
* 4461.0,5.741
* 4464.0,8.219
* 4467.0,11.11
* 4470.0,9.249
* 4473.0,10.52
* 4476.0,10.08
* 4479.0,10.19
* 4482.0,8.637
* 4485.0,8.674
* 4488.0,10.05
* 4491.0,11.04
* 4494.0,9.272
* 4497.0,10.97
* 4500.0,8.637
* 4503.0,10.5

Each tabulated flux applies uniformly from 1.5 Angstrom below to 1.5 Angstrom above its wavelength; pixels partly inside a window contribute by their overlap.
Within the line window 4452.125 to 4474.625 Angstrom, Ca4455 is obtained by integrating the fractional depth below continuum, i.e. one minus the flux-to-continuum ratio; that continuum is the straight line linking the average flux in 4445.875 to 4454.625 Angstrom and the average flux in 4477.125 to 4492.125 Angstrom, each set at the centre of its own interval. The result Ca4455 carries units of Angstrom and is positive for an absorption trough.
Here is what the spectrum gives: 2.8 Angstrom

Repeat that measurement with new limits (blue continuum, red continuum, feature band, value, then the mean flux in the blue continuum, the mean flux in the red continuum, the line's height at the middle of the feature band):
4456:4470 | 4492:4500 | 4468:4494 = -1.9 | 8.21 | 9.9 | 9.13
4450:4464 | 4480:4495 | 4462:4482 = -2.8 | 7.47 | 9.57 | 8.5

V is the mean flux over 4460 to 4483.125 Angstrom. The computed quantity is 9.3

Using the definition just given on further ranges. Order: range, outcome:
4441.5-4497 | 9.16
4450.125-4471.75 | 8.29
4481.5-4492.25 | 9.66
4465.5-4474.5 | 10.3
